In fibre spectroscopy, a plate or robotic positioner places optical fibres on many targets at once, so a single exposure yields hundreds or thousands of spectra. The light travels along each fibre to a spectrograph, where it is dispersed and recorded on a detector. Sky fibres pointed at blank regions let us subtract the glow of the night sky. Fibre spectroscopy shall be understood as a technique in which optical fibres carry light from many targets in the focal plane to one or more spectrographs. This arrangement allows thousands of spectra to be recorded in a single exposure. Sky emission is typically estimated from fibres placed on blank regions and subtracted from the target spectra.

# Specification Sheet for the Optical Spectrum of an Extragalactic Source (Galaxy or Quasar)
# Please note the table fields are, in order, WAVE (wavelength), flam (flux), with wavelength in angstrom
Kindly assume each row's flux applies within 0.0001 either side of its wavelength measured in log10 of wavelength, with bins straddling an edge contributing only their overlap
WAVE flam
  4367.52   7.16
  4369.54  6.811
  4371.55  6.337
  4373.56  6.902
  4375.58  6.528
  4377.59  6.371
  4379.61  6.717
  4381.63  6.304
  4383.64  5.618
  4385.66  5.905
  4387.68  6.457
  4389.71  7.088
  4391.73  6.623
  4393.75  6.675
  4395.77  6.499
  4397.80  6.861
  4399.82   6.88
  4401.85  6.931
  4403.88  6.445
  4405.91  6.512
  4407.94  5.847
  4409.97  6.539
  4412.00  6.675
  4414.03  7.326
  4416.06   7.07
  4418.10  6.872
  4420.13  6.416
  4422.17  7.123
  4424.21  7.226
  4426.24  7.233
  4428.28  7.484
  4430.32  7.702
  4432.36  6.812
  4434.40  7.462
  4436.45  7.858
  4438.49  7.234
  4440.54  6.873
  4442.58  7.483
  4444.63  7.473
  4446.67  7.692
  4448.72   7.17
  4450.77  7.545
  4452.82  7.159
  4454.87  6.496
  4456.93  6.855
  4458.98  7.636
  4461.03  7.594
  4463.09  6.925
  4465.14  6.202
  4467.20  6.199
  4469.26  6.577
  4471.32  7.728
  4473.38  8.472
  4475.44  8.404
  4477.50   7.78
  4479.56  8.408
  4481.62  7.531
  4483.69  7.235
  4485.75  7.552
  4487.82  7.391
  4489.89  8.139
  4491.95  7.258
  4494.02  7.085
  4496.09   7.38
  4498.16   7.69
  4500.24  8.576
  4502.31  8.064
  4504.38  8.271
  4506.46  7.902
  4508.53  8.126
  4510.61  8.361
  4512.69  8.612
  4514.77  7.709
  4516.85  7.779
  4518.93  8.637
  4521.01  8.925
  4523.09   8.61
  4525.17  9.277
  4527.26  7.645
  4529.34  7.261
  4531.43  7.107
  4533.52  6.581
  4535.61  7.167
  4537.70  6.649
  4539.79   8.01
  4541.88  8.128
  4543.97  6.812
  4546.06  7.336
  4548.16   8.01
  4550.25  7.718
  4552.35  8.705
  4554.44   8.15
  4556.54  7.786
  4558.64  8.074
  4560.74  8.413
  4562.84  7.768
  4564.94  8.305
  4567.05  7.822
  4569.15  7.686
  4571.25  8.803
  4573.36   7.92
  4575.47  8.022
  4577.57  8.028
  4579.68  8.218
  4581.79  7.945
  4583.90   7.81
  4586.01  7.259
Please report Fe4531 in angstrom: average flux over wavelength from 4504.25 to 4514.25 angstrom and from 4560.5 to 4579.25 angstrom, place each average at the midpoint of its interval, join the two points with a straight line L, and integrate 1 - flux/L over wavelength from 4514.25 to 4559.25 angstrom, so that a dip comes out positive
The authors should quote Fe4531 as 1.8 angstrom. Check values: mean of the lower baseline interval 8.22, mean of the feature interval 7.82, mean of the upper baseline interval 8.08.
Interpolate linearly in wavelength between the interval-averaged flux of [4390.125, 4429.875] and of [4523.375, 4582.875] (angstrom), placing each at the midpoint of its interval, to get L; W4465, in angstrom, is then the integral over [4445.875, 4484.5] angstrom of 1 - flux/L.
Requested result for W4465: -0.7 angstrom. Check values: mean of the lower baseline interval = 6.82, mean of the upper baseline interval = 7.84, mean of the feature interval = 7.35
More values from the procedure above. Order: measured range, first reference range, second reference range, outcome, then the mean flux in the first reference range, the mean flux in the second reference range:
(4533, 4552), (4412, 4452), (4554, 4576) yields 1.15 angstrom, 7.25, 8.06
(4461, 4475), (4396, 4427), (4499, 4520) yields 0.89 angstrom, 6.79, 8.2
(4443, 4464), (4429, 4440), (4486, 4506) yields 0.66 angstrom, 7.39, 7.76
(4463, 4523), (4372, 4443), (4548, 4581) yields -2.17 angstrom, 6.81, 8.09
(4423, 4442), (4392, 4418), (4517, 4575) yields -1.08 angstrom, 6.69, 7.9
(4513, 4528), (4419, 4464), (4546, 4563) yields -1.13 angstrom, 7.25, 8.05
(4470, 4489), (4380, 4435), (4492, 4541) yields -0.82 angstrom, 6.76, 7.87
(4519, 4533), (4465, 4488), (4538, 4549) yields -1.02 angstrom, 7.51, 7.58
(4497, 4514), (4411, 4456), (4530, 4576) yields -1.46 angstrom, 7.2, 7.76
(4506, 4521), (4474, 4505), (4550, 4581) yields -0.64 angstrom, 7.79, 8.1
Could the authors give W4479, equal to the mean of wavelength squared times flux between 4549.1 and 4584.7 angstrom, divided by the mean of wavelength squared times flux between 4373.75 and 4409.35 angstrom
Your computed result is 1.3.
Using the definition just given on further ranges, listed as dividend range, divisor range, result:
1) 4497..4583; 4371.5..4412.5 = 1.31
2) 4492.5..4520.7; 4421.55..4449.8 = 1.13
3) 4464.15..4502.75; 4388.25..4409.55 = 1.18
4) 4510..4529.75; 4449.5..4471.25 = 1.23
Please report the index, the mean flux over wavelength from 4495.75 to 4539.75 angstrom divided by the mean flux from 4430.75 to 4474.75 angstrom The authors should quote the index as 1.10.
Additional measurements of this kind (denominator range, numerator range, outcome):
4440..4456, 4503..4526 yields 1.16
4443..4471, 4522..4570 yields 1.10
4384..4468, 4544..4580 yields 1.15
